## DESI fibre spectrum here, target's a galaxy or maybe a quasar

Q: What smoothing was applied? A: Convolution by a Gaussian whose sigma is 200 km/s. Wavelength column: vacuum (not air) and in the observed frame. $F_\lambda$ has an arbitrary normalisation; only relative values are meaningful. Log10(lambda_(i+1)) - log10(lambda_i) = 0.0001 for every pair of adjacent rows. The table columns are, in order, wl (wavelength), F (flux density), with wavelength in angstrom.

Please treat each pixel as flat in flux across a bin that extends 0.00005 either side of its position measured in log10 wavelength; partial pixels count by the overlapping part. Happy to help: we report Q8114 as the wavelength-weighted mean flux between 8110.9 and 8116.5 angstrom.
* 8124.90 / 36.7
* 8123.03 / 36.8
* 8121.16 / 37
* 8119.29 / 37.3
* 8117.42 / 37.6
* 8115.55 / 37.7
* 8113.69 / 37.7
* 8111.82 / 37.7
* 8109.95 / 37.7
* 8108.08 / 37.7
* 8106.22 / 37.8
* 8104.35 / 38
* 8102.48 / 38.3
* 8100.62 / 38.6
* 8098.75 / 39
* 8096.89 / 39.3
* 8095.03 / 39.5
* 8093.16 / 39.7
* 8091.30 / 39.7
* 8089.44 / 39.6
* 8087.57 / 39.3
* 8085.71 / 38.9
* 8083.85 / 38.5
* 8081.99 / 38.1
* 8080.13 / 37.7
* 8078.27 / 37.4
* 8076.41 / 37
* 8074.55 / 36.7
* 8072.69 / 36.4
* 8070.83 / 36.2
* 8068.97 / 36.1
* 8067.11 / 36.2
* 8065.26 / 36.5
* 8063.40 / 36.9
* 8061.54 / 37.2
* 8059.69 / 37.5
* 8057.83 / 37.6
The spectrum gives 37.7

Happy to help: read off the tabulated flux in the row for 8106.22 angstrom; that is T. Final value 37.8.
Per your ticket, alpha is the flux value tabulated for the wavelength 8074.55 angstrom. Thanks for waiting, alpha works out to 36.7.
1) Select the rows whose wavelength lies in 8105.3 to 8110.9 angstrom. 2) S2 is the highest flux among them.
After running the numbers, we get 37.8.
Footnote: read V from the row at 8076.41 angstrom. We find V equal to 37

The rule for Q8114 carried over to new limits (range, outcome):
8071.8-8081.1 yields 37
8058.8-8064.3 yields 37.2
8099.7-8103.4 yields 38.5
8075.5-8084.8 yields 37.8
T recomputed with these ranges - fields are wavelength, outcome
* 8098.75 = 39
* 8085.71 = 38.9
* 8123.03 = 36.8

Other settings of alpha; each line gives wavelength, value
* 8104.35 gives 38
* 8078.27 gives 37.4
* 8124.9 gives 36.7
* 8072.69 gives 36.4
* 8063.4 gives 36.9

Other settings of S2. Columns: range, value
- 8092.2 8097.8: 39.7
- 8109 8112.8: 37.7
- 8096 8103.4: 39.3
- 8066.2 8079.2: 37.4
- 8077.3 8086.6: 38.9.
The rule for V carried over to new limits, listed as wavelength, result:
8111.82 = 37.7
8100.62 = 38.6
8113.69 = 37.7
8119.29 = 37.3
